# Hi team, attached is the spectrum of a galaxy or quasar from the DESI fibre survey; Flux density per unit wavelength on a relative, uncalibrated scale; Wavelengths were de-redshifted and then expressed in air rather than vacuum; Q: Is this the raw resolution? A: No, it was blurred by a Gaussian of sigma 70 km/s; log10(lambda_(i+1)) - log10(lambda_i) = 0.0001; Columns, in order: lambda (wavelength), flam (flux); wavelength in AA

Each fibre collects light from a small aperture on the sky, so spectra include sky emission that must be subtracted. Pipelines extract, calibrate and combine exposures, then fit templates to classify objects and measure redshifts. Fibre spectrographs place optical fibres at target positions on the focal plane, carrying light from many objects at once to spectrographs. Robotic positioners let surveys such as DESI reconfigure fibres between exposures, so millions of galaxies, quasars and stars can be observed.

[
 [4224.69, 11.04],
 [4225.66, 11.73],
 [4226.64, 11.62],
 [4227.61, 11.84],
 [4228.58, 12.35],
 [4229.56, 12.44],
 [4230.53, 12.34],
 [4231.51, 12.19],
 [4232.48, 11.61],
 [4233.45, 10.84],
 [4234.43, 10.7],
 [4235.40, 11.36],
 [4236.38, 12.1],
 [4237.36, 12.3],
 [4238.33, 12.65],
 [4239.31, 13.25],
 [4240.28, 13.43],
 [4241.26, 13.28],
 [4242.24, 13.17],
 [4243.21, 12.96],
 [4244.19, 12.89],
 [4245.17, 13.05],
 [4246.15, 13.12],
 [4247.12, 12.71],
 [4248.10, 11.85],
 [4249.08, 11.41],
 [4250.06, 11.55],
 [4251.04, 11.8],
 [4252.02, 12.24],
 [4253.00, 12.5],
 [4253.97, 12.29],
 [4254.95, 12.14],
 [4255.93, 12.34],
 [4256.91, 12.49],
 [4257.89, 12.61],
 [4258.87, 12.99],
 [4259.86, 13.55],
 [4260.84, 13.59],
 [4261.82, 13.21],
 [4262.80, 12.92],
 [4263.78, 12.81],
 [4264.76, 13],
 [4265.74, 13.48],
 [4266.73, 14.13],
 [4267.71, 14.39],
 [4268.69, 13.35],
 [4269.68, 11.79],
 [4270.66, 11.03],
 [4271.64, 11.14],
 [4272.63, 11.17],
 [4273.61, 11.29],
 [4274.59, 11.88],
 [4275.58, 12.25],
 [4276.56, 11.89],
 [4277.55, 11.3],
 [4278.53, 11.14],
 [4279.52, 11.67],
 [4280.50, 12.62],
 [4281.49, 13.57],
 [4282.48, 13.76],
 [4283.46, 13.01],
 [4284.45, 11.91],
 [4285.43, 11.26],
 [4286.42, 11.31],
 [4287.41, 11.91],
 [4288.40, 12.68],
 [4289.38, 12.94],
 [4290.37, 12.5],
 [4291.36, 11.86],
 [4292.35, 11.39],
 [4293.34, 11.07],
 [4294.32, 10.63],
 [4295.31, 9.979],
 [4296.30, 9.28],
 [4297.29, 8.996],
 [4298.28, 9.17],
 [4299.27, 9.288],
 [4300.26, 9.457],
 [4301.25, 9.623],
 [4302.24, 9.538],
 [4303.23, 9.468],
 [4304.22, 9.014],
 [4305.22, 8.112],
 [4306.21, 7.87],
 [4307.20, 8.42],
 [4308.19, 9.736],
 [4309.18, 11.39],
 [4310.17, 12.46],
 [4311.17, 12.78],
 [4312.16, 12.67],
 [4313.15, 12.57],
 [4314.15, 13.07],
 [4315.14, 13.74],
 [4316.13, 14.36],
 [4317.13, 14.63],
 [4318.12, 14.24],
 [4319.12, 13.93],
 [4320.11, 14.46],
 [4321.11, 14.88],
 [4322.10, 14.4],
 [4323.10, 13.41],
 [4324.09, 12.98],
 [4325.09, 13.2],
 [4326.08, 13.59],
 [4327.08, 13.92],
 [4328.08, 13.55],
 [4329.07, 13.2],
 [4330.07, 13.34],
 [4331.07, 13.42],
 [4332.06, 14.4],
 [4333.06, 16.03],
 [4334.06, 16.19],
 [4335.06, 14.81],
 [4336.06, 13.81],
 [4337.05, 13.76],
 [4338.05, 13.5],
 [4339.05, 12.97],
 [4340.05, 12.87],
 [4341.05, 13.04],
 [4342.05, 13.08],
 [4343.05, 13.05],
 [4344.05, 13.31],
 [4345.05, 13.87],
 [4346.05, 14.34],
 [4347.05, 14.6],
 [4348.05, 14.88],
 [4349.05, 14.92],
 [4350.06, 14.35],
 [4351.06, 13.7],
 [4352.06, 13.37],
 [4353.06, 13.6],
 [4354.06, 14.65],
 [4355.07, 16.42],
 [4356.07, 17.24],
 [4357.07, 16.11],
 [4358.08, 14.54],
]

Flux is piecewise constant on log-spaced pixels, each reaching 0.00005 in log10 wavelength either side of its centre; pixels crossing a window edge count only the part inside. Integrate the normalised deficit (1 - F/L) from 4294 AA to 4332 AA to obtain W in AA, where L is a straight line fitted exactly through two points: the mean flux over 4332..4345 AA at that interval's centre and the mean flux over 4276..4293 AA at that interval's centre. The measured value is 3.7 AA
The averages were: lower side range 12.1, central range 11.8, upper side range 13.9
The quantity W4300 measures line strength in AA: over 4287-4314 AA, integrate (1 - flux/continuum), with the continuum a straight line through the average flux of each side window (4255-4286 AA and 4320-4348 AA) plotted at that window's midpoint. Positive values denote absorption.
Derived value 5.26 AA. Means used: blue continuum 12.5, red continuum 13.9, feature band 10.6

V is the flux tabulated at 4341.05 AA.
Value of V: 13.04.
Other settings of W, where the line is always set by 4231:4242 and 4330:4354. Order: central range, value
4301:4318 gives 2.79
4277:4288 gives 0.70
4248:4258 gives 0.29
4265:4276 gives 0.33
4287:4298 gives 1.66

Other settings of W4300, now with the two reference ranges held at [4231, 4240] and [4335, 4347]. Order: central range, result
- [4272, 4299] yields 2.4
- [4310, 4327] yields -0.6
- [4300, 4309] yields 2.7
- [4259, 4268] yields -0.8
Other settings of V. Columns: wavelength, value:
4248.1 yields 11.85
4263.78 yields 12.81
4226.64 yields 11.62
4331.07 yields 13.42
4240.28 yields 13.43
